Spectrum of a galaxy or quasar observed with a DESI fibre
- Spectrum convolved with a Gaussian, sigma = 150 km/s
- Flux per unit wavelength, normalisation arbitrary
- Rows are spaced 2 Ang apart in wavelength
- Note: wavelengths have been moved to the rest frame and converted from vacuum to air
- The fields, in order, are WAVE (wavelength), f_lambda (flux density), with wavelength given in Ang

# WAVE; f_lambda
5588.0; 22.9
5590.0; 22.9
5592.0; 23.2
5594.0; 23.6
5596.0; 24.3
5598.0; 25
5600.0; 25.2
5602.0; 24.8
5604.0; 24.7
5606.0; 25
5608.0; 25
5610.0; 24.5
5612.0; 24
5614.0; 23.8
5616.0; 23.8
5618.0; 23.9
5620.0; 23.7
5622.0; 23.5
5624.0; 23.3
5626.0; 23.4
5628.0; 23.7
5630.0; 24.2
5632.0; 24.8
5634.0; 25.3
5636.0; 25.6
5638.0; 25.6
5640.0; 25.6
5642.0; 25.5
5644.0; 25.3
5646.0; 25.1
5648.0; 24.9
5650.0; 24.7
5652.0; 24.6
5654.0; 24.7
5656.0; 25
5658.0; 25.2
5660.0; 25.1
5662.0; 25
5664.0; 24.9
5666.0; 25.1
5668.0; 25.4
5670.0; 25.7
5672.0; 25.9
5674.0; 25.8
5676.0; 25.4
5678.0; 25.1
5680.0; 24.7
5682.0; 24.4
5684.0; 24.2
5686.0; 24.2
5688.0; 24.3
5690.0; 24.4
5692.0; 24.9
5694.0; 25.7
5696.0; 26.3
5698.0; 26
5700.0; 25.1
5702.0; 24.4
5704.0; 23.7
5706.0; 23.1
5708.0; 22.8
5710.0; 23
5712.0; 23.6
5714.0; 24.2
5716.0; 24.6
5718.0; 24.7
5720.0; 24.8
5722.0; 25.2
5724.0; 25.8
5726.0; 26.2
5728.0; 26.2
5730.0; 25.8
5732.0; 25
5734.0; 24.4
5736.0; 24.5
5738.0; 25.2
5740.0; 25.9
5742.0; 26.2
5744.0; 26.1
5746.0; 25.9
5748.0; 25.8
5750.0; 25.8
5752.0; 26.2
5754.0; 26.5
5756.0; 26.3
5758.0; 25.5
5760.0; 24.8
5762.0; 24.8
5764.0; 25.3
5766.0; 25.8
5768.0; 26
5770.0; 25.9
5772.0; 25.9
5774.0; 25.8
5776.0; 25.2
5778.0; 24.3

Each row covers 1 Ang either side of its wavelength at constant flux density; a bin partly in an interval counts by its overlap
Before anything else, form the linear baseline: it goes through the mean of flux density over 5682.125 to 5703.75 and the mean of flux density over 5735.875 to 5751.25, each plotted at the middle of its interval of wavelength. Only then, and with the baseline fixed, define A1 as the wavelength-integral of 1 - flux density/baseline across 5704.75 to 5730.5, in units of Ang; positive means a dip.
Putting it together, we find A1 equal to 0.7 Ang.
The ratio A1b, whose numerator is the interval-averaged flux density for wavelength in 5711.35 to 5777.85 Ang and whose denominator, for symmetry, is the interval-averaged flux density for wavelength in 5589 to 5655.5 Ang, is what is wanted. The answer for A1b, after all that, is 1.0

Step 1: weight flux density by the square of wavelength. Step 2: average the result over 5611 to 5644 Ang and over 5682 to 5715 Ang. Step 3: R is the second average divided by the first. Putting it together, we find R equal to 1.02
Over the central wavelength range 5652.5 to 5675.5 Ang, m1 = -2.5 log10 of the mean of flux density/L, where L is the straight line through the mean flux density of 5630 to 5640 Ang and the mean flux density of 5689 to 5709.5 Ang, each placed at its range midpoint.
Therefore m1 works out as -0.013 mag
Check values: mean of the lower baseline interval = 25.2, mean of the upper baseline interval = 24.6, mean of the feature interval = 25.2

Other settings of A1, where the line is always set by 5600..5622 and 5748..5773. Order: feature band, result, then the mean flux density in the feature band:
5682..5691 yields 0.3 Ang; 24.3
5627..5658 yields -0.5 Ang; 25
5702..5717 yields 1.0 Ang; 23.6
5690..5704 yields 0.0 Ang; 25.2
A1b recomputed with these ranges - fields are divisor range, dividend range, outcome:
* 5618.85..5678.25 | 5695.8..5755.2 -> 1.01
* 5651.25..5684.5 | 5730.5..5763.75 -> 1.02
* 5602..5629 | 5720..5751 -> 1.06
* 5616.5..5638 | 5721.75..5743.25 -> 1.05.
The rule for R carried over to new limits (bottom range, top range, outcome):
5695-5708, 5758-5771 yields 1.06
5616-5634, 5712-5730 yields 1.09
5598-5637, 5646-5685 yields 1.05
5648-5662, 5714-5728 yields 1.04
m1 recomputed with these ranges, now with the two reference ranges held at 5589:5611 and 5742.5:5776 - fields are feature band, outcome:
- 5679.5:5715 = 0.04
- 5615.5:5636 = 0.03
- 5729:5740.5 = 0.02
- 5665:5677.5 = -0.02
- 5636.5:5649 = -0.03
